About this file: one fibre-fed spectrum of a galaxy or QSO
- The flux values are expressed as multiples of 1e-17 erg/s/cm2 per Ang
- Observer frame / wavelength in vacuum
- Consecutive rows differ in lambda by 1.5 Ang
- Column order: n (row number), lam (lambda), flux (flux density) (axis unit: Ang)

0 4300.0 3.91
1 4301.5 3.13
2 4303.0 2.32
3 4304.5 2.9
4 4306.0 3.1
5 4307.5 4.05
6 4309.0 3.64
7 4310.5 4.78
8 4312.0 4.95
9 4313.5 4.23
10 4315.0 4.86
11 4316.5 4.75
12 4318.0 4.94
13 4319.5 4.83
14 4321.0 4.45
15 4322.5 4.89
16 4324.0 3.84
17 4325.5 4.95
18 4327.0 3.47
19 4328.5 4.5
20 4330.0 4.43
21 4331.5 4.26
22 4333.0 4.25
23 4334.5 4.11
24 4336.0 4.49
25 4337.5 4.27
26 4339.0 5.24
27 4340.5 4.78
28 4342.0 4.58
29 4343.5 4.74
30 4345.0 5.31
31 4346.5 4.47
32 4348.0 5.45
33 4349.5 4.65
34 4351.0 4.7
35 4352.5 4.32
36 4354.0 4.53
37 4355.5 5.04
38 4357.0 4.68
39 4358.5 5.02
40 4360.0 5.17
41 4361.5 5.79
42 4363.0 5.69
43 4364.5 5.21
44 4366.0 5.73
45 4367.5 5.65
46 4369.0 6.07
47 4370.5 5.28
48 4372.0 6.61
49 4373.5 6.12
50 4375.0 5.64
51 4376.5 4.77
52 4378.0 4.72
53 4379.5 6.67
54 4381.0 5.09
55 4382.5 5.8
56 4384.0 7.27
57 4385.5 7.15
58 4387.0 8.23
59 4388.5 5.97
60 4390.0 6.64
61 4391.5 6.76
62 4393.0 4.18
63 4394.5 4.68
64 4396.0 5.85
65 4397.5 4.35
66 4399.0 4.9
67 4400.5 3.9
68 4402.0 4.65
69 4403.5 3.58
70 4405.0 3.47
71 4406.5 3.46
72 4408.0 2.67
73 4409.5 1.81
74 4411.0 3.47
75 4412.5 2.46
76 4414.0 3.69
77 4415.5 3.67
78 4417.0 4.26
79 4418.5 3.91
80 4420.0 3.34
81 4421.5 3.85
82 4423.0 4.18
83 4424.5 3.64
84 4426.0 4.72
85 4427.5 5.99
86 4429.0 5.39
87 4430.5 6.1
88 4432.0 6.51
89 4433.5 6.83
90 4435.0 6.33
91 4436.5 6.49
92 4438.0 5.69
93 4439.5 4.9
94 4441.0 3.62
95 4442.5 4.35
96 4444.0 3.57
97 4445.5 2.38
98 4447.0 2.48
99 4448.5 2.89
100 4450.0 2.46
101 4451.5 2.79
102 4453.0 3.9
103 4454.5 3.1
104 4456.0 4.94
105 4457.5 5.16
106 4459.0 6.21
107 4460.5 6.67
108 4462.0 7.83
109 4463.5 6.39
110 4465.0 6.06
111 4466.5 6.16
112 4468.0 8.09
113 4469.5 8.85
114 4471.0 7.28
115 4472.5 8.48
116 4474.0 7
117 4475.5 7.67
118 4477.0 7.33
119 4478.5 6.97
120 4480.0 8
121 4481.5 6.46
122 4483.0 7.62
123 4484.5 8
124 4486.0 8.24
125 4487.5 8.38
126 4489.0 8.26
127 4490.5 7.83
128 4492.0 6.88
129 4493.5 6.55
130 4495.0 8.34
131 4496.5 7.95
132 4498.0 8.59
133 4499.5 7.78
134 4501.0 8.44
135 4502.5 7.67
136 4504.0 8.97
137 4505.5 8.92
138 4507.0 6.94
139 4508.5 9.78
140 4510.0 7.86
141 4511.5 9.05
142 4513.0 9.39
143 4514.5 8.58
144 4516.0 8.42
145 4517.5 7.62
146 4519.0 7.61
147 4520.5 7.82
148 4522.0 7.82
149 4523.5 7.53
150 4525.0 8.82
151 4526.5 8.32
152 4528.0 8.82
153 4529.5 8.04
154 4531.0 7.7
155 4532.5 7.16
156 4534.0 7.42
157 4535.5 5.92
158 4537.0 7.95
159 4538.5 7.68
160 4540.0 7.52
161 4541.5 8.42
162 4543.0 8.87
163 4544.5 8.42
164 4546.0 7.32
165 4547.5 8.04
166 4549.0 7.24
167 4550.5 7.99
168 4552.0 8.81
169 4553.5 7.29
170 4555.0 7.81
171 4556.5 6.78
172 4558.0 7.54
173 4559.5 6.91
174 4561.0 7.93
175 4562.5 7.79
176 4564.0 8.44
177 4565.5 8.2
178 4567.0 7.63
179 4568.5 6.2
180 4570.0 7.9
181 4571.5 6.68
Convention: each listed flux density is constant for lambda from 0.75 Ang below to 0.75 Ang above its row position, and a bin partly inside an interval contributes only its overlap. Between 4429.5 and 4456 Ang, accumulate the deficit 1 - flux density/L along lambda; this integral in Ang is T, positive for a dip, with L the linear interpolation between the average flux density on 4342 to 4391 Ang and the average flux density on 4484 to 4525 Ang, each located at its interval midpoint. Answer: 9.7 Ang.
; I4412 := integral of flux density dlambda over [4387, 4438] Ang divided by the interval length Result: 4.67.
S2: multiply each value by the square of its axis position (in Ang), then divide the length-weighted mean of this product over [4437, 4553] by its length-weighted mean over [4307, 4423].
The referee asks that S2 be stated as 1.57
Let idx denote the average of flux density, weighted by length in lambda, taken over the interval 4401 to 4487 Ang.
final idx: 5.2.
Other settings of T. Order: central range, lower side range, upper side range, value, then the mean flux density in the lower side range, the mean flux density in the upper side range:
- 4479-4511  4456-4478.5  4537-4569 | -3.16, 7.01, 7.77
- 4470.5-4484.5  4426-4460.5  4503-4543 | -3.00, 4.69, 8.09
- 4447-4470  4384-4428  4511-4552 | 2.75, 4.5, 7.99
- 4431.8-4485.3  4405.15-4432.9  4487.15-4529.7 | 1.01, 4.06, 8.17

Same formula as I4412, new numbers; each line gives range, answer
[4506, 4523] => 8.26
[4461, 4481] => 7.37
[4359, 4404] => 5.61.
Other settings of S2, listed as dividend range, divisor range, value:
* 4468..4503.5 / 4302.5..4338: 1.98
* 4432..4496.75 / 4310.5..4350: 1.42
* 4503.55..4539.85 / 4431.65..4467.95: 1.68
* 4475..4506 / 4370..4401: 1.43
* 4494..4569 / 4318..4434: 1.75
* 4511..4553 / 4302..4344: 2.04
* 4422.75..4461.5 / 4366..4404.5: 0.86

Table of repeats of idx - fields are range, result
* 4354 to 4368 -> 5.28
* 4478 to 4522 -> 8.03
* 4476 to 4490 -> 7.7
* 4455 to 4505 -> 7.41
